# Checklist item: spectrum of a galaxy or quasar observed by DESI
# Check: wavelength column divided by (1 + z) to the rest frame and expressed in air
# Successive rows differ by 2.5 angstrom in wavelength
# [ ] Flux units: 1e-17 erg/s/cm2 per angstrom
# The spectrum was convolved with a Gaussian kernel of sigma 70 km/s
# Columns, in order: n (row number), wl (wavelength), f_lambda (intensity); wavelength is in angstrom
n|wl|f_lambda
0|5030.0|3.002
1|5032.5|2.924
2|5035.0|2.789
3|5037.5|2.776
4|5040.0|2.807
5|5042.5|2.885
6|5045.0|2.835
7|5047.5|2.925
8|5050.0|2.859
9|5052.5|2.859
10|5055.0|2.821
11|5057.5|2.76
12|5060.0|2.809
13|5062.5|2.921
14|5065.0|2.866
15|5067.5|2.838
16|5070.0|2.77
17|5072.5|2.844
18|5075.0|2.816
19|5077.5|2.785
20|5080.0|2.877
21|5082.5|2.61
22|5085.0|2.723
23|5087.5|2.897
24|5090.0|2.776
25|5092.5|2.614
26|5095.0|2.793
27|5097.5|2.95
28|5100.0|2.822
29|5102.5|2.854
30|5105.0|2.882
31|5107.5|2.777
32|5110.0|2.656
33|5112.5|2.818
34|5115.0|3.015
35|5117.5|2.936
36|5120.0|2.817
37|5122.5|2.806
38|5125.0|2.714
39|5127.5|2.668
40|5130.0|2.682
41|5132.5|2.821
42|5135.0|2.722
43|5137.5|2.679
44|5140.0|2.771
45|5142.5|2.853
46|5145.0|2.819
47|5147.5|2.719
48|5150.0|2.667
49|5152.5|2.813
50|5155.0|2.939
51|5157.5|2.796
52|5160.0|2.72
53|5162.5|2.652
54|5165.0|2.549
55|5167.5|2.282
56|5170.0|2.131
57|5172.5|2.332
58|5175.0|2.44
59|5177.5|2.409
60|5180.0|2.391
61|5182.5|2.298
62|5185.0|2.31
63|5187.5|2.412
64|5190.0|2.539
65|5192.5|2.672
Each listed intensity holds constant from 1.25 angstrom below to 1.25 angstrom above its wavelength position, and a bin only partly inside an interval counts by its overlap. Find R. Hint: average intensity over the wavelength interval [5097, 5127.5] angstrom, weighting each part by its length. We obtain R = 2.83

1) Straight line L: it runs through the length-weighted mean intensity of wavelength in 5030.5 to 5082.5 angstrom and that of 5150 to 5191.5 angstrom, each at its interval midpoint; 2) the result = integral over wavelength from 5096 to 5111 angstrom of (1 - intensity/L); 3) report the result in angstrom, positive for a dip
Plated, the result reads -0.7 angstrom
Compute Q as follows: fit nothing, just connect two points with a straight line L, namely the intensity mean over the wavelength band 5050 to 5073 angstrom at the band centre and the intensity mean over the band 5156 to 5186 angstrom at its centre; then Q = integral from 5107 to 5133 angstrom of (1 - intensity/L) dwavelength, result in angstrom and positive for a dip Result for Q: -1.6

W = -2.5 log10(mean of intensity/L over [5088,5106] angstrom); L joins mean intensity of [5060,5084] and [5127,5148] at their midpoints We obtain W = -0.01 mag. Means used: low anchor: 2.81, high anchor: 2.75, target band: 2.82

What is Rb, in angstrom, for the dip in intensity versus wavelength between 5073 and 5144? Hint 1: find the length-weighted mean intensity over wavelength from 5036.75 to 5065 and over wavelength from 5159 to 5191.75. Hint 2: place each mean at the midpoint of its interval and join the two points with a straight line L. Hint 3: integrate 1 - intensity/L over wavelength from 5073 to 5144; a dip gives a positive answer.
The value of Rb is -3.9 angstrom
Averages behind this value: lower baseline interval 2.84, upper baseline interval 2.42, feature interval 2.79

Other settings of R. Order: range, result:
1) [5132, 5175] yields 2.65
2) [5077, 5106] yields 2.8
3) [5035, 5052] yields 2.84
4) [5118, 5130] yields 2.76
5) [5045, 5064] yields 2.85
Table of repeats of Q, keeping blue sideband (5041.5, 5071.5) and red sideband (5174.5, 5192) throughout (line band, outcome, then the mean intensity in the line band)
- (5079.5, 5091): -0.1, 2.77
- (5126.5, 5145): -1.3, 2.75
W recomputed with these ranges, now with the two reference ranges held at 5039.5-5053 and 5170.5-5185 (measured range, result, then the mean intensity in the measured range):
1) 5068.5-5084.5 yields -0.013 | 2.78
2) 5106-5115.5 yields -0.075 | 2.8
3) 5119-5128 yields -0.078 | 2.76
